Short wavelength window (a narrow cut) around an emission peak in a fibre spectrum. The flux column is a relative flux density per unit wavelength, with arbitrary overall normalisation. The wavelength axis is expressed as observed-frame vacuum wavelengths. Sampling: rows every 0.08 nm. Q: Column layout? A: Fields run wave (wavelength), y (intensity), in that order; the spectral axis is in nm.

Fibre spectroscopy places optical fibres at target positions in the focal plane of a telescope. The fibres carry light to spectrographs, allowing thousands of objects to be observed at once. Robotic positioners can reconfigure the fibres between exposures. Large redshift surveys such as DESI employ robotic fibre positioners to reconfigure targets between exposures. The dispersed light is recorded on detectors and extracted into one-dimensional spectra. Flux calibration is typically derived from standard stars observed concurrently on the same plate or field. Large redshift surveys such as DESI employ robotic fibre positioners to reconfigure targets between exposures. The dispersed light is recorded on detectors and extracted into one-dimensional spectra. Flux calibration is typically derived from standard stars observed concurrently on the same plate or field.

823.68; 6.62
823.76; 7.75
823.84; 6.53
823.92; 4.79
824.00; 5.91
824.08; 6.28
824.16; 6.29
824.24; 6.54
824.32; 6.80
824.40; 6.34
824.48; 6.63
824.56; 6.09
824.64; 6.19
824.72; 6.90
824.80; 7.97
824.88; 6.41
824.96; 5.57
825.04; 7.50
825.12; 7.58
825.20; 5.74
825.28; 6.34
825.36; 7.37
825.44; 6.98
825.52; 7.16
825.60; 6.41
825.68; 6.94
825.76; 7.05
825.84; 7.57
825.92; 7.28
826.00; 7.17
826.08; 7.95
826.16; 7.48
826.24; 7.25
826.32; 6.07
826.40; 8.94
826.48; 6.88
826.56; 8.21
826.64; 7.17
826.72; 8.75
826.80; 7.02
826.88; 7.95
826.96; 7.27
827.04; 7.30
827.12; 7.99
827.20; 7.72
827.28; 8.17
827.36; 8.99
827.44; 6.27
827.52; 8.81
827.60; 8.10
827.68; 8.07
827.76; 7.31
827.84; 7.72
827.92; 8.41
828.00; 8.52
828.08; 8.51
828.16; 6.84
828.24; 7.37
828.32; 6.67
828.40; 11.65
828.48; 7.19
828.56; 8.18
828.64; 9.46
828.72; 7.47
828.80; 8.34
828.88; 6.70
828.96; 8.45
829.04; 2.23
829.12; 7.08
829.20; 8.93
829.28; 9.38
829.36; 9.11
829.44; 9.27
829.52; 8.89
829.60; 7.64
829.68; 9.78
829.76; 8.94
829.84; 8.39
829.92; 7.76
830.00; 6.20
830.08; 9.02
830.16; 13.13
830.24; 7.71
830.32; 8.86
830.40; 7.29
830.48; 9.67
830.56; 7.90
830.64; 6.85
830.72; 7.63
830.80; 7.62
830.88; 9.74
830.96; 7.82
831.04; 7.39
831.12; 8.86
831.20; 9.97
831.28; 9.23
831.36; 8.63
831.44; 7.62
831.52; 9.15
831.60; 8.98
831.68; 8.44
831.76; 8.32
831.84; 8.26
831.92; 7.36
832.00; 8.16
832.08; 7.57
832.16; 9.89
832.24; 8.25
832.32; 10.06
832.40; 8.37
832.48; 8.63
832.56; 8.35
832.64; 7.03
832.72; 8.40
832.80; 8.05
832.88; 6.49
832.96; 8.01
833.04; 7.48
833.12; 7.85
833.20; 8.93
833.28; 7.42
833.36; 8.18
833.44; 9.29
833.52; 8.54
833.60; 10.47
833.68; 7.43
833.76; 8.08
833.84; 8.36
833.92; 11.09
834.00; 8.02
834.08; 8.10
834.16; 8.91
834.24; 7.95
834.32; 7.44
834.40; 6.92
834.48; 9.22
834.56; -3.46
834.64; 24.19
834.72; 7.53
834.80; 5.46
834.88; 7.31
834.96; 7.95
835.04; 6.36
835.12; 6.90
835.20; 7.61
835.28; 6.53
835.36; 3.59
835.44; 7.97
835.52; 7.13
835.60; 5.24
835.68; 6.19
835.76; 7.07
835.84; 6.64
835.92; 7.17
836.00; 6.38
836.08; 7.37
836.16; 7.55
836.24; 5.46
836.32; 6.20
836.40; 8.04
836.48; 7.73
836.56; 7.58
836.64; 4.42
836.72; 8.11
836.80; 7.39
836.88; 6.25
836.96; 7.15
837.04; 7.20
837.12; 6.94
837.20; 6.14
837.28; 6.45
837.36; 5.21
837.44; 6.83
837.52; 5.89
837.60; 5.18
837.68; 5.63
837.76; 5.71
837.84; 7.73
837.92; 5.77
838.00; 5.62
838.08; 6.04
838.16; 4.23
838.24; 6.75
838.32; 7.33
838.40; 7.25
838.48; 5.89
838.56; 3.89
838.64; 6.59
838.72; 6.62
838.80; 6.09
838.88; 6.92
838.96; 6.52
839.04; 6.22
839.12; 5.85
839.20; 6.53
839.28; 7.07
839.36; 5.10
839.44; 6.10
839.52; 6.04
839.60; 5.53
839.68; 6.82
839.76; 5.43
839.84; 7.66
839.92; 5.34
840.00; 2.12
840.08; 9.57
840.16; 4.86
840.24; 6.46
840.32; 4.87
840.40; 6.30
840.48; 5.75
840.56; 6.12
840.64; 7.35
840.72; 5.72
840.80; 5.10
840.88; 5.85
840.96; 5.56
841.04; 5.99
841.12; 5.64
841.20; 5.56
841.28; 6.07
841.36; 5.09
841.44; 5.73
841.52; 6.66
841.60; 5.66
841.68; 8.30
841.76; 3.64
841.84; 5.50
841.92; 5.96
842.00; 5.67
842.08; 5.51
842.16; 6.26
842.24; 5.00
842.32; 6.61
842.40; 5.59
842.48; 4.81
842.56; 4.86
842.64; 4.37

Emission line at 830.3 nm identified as Mg II 2798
